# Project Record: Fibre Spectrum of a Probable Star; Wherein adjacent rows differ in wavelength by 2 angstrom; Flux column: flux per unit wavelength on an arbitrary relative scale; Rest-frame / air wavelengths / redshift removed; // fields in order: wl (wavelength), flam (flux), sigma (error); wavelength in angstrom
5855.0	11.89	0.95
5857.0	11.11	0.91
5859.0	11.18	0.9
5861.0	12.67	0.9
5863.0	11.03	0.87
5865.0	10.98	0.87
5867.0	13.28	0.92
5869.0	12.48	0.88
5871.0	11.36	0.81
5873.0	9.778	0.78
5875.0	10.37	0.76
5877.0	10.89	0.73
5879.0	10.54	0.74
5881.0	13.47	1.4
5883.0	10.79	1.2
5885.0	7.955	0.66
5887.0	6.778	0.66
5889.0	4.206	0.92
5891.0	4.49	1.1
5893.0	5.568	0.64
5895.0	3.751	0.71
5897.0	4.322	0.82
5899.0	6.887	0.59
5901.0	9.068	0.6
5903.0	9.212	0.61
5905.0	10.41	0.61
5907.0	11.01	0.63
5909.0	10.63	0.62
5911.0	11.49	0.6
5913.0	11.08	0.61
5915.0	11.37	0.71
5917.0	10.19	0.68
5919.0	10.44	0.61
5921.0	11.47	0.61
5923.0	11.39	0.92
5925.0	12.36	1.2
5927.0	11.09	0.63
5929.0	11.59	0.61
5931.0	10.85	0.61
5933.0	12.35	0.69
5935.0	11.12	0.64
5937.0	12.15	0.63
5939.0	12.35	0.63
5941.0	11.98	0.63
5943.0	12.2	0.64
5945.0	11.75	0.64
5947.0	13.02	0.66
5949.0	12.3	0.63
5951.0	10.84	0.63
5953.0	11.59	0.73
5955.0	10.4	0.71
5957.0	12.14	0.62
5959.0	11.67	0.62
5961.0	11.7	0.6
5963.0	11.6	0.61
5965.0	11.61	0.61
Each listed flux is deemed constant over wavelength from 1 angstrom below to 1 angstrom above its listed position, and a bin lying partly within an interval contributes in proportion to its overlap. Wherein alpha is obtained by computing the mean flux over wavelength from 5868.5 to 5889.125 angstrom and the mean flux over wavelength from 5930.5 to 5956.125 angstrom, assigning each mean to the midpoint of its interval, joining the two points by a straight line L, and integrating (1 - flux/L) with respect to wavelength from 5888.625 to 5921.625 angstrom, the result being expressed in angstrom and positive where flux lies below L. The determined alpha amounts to 6.7 angstrom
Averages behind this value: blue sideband 10.1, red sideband 11.8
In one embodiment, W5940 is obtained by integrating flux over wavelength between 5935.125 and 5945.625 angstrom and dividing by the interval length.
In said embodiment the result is 12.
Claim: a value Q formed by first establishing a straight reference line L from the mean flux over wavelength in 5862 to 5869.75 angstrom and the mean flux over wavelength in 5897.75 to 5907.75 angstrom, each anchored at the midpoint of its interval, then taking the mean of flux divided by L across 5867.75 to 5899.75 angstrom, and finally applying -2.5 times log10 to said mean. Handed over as 0.27 mag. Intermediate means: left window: 11.9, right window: 9.15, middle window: 8.4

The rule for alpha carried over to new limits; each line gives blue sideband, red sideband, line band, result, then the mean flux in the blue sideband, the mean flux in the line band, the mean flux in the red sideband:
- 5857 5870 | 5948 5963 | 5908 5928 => 0.9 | 11.9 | 11.2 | 11.5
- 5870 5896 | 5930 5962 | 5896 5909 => 1.2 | 8.46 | 8.65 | 11.8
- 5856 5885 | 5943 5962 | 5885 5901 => 8.2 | 11.3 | 5.56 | 11.7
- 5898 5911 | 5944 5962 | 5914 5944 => -2.3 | 9.69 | 11.5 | 11.7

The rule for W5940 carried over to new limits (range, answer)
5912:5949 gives 11.6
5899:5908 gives 9.59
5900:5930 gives 10.9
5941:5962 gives 11.8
